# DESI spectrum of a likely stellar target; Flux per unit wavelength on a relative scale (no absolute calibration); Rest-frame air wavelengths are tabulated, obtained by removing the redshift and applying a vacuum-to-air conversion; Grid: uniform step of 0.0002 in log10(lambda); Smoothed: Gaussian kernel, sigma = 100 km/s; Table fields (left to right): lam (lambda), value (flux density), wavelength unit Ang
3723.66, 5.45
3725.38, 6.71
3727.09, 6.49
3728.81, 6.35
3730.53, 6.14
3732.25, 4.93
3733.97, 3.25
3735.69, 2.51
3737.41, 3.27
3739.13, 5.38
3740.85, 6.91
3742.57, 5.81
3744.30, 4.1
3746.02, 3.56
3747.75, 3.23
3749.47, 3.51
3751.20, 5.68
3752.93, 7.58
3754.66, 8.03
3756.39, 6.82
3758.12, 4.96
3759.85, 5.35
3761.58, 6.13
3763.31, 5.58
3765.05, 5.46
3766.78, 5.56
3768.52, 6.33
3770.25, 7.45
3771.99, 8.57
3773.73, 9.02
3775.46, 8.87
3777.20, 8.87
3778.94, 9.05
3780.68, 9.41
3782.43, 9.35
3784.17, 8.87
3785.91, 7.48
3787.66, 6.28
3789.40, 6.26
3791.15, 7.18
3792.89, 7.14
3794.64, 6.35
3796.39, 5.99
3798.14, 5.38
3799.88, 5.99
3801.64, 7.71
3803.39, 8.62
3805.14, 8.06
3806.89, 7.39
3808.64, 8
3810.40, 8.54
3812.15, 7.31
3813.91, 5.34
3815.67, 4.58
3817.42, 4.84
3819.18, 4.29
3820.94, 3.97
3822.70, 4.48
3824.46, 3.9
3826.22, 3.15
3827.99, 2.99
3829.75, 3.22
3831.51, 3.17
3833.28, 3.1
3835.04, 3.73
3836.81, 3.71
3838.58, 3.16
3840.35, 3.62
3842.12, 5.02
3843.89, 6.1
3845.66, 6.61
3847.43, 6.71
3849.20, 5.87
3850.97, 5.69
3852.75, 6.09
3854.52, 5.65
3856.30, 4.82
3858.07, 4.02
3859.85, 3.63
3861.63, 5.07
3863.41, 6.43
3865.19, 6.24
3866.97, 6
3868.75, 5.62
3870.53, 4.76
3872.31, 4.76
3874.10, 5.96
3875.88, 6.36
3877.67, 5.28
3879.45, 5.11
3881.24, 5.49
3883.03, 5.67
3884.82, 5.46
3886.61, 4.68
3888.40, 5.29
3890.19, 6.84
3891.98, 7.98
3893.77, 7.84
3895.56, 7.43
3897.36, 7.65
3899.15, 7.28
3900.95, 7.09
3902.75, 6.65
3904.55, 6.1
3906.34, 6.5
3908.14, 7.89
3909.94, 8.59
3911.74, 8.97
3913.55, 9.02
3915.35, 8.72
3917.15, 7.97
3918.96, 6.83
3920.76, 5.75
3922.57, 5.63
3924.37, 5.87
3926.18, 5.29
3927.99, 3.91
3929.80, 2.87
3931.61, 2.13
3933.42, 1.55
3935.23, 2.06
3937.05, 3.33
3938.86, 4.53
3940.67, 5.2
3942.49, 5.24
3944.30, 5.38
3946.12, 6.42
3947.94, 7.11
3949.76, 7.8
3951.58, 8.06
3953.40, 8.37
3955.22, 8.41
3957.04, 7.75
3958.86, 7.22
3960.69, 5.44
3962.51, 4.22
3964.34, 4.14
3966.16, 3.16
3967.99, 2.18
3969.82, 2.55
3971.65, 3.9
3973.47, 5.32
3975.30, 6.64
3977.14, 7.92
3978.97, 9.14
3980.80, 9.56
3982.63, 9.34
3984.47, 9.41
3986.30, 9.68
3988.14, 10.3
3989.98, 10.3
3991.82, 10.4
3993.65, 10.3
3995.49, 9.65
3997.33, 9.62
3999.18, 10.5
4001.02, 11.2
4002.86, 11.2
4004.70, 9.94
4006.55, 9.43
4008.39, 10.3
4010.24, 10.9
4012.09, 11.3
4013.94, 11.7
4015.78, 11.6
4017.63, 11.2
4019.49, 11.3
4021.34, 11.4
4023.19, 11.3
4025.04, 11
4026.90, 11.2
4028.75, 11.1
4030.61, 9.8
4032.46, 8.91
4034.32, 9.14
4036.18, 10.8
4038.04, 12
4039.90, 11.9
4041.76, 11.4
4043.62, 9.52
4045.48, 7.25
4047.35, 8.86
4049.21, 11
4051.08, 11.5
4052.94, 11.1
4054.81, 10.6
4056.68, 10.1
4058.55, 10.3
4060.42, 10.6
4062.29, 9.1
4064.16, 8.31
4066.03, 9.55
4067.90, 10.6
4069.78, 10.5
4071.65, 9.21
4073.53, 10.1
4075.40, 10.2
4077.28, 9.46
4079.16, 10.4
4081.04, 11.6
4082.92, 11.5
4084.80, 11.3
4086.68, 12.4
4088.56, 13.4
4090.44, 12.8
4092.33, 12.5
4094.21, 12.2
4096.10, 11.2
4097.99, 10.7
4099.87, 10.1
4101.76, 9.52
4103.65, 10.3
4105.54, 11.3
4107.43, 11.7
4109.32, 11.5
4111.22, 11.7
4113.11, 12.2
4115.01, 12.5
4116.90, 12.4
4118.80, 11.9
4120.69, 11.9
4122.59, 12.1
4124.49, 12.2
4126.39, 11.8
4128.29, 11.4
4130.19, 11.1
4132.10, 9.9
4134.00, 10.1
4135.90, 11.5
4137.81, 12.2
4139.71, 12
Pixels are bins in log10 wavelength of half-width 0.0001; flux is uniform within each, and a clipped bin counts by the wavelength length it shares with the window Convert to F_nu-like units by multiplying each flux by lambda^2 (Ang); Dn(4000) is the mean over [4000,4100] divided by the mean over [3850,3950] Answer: 1.98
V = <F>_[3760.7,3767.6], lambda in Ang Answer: 5.68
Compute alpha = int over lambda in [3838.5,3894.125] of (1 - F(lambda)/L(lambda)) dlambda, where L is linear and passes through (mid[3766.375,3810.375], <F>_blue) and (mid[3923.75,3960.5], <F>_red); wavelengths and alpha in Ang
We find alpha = 7.8 Ang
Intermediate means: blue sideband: 7.61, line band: 5.57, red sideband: 5.42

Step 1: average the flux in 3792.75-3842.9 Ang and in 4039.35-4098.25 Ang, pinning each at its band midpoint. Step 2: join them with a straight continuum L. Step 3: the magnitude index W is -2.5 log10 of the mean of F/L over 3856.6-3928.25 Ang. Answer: 0.09 mag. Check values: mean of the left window 5.23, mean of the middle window 6.3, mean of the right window 10.7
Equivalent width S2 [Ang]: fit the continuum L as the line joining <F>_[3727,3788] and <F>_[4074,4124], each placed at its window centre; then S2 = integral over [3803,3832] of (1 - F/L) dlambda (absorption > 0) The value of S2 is 7.2 Ang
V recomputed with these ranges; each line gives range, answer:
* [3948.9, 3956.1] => 8.16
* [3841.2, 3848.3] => 6.1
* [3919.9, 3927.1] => 5.63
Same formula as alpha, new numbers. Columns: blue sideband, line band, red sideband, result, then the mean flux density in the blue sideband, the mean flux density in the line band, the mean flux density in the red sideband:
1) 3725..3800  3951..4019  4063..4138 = 7.8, 6.3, 8.47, 11.2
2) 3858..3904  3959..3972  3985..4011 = 7.4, 5.98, 3.85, 10.2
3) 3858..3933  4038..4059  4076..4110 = -0.5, 6.1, 10.4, 11.3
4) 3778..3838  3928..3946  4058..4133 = 9.9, 6.01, 3.73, 11.1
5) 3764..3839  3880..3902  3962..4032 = 3.0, 6.24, 6.54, 9.09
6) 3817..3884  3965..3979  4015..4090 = 5.9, 4.85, 4.83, 10.6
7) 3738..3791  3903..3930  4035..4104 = 5.8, 6.64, 6.76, 10.6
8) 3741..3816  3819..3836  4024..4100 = 8.8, 6.78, 3.57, 10.6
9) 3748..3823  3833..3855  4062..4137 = 7.4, 6.77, 5.05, 11.1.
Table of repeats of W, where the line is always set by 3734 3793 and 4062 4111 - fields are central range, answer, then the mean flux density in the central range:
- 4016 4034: -0.08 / 10.8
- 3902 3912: 0.14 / 7.37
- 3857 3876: 0.42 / 5.31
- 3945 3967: 0.36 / 6.51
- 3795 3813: -0.05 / 7.27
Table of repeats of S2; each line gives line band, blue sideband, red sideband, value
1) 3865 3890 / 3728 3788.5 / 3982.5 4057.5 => 8.2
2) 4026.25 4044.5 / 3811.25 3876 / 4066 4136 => -1.8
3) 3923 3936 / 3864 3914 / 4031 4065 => 6.9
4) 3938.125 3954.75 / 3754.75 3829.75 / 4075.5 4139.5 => 4.5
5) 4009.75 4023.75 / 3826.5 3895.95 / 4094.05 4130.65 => -3.5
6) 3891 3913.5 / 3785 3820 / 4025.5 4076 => 1.4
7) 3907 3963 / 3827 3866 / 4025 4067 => 8.3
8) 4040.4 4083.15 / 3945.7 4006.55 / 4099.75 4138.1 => -0.6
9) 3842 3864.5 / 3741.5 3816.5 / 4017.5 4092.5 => 6.5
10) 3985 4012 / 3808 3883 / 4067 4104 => -4.4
